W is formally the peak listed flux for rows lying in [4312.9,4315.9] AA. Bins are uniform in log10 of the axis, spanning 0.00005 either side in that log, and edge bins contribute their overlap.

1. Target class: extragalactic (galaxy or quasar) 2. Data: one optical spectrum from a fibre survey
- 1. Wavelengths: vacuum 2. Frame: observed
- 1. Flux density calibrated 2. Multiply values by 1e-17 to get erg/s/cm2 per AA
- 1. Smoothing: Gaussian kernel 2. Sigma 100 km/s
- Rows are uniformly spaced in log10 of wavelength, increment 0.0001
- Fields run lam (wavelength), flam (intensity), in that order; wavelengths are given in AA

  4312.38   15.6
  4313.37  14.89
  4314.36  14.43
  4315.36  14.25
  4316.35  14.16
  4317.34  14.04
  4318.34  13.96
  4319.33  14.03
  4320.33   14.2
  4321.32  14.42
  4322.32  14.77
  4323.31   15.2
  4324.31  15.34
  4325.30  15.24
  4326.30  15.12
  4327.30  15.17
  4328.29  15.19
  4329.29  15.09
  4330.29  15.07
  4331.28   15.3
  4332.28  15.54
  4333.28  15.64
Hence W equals 14.89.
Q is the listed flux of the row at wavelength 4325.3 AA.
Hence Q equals 15.24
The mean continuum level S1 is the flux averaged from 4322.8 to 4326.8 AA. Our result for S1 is 15.2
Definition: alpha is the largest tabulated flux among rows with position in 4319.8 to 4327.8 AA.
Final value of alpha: 15.34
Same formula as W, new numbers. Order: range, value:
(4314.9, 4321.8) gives 14.42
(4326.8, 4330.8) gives 15.19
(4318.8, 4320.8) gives 14.2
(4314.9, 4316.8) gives 14.25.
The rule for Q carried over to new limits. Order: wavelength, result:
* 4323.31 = 15.2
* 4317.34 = 14.04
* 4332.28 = 15.54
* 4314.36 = 14.43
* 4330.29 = 15.07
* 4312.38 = 15.6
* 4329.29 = 15.09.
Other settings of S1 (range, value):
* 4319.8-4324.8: 14.8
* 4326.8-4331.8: 15.2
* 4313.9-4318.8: 14.2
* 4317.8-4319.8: 14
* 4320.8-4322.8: 14.6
